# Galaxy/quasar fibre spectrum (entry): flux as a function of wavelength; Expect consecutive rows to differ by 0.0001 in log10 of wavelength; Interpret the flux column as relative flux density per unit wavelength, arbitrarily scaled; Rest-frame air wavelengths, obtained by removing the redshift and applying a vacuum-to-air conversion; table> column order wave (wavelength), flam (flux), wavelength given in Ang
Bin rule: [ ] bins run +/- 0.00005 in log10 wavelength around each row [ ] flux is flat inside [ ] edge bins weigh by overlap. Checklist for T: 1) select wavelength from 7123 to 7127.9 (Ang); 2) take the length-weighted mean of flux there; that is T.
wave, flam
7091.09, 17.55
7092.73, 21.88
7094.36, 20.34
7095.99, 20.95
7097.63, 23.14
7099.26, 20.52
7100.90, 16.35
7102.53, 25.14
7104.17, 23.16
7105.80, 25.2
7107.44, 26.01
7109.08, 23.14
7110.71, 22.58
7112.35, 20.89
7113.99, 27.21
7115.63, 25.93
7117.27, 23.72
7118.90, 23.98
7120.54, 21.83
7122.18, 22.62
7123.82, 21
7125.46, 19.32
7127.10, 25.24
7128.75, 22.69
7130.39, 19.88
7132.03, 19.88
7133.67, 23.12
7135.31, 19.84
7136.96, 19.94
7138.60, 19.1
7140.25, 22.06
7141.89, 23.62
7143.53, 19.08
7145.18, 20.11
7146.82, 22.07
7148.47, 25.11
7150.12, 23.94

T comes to 21.8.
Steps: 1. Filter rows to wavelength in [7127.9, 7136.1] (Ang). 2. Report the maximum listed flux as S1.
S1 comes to 23.12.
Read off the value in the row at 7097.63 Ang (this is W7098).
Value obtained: 23.14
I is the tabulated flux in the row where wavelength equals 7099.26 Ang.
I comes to 20.52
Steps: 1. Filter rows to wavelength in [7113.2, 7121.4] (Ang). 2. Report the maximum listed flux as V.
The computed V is 27.21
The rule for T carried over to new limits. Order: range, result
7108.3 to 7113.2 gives 22.2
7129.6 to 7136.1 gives 20.7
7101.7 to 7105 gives 24.2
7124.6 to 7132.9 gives 21.4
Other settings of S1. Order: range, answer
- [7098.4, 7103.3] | 25.14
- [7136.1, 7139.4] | 19.94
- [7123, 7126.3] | 21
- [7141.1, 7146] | 23.62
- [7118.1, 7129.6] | 25.24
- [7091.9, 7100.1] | 23.14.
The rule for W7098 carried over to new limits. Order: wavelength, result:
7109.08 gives 23.14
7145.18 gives 20.11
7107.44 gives 26.01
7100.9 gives 16.35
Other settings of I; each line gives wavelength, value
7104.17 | 23.16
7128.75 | 22.69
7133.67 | 23.12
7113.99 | 27.21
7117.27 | 23.72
